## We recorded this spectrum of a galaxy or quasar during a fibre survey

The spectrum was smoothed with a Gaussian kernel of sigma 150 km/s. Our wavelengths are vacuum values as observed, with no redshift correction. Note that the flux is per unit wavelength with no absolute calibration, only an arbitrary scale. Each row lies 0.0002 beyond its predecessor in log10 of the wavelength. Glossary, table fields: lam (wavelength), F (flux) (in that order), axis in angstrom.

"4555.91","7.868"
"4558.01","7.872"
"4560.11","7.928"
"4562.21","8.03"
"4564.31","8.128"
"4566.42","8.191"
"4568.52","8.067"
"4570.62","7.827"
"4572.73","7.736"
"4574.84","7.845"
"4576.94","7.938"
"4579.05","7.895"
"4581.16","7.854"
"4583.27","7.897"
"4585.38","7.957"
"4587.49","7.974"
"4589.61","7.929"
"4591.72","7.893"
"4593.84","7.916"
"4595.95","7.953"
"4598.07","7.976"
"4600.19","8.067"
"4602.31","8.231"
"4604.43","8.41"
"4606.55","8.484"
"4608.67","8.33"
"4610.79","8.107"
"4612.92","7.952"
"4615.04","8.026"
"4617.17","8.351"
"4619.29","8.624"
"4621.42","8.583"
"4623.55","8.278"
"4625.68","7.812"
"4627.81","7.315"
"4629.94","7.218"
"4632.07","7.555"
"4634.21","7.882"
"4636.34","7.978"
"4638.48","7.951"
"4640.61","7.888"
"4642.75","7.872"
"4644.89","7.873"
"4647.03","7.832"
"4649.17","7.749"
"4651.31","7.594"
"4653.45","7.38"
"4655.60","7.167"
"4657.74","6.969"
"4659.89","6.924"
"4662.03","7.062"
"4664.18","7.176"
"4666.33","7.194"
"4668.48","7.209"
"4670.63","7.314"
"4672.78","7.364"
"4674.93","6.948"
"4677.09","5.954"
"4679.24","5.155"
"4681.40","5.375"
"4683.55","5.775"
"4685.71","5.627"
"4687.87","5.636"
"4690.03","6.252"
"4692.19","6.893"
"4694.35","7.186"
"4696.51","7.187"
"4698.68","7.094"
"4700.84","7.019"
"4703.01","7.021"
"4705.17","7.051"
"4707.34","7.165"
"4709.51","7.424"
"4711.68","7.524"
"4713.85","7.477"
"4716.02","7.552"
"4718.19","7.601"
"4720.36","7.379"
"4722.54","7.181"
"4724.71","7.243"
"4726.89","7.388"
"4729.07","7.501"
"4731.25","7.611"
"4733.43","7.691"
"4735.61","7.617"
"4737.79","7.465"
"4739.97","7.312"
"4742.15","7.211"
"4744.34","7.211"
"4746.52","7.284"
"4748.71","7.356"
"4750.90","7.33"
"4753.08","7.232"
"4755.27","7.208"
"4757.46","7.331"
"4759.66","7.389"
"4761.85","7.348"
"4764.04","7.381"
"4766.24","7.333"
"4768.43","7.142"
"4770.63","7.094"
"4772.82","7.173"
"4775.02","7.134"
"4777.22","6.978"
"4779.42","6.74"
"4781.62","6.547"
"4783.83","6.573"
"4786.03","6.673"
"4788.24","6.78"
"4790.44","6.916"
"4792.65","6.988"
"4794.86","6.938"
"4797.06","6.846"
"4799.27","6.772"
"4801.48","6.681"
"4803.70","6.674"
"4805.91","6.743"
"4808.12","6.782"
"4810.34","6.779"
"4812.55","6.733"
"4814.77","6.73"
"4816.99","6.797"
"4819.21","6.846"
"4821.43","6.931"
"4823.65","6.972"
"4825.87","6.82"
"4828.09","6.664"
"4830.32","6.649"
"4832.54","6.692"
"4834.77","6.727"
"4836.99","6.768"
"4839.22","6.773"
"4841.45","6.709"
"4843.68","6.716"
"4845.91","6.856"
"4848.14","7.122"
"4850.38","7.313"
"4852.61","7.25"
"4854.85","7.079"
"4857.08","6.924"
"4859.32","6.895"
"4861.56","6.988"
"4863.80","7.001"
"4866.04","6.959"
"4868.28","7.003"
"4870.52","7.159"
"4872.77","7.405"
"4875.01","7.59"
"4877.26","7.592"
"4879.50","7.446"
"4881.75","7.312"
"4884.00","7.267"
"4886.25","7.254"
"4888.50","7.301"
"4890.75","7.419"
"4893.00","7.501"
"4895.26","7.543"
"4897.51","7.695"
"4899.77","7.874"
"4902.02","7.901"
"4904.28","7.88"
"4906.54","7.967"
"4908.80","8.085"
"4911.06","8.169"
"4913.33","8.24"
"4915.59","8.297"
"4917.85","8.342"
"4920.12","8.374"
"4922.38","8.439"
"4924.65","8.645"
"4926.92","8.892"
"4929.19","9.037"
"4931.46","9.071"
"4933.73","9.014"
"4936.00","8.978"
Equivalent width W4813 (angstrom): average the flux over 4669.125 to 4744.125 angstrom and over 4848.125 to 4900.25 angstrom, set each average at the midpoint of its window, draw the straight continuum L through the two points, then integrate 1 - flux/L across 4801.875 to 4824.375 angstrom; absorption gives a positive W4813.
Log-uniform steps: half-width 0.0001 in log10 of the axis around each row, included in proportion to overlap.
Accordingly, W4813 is 1.20 angstrom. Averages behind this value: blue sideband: 6.98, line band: 6.79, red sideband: 7.28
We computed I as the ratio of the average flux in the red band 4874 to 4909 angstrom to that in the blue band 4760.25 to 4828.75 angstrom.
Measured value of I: 1.10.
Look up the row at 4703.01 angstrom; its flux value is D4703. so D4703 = 7.021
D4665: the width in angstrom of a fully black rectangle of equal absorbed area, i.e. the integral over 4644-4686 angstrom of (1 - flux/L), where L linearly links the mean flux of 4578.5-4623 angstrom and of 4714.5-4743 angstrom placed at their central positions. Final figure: 4.8 angstrom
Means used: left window 8.12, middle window 6.9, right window 7.45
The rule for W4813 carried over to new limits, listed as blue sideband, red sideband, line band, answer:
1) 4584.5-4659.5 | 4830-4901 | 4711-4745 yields 0.64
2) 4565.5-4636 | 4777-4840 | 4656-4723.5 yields 5.48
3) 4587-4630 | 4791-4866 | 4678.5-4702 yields 4.05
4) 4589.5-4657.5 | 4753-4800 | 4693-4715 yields 0.71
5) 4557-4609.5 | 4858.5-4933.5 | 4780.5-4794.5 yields 1.98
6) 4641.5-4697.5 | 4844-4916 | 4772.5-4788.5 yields 0.80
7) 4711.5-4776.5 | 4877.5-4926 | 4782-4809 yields 2.67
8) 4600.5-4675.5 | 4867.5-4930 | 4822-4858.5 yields 4.40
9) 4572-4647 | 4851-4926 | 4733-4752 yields 1.04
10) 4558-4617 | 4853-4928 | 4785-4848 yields 7.73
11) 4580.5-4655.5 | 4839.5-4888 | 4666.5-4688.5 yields 4.17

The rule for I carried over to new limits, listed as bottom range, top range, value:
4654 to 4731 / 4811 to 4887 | 1.01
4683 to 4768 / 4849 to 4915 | 1.04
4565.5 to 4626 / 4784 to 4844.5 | 0.84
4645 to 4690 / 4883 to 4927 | 1.17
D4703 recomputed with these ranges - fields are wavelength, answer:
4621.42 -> 8.583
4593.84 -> 7.916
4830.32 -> 6.649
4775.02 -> 7.134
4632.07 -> 7.555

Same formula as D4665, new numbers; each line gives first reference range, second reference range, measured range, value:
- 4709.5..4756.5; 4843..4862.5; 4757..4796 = 1.31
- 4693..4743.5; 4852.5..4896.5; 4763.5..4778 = 0.27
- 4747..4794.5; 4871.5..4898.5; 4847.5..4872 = 0.98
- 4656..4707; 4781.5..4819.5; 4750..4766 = -1.38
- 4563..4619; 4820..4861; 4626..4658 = 0.70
